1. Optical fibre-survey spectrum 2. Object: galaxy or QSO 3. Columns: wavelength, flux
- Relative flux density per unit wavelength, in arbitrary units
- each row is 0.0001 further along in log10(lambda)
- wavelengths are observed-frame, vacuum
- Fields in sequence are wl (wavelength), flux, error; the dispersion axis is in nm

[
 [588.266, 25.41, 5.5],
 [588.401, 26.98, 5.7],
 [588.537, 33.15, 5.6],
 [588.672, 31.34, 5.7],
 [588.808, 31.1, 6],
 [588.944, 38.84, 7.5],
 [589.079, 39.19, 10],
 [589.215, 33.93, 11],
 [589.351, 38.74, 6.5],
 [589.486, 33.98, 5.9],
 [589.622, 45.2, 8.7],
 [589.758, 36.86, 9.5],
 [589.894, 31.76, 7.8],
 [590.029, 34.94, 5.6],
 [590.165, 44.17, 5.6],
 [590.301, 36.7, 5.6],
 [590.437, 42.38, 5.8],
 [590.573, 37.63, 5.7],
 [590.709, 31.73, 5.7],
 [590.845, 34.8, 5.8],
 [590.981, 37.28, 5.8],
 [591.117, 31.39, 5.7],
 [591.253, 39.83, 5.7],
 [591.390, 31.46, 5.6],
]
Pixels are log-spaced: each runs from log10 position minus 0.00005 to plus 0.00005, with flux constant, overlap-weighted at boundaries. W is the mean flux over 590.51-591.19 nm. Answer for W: 34.6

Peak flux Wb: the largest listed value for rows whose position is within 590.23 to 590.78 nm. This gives 42.38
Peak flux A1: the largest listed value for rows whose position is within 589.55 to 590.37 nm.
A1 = 45.2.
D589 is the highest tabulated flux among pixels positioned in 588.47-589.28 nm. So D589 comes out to 39.19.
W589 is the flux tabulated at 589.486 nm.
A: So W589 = 33.98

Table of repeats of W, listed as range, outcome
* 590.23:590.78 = 37.1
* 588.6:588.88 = 31.3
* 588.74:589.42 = 36.4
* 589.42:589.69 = 39.6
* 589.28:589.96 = 37.3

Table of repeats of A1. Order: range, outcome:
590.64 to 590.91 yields 34.8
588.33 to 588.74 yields 33.15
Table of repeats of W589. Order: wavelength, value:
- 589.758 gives 36.86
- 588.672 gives 31.34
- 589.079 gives 39.19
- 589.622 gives 45.2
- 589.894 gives 31.76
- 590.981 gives 37.28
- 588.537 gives 33.15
